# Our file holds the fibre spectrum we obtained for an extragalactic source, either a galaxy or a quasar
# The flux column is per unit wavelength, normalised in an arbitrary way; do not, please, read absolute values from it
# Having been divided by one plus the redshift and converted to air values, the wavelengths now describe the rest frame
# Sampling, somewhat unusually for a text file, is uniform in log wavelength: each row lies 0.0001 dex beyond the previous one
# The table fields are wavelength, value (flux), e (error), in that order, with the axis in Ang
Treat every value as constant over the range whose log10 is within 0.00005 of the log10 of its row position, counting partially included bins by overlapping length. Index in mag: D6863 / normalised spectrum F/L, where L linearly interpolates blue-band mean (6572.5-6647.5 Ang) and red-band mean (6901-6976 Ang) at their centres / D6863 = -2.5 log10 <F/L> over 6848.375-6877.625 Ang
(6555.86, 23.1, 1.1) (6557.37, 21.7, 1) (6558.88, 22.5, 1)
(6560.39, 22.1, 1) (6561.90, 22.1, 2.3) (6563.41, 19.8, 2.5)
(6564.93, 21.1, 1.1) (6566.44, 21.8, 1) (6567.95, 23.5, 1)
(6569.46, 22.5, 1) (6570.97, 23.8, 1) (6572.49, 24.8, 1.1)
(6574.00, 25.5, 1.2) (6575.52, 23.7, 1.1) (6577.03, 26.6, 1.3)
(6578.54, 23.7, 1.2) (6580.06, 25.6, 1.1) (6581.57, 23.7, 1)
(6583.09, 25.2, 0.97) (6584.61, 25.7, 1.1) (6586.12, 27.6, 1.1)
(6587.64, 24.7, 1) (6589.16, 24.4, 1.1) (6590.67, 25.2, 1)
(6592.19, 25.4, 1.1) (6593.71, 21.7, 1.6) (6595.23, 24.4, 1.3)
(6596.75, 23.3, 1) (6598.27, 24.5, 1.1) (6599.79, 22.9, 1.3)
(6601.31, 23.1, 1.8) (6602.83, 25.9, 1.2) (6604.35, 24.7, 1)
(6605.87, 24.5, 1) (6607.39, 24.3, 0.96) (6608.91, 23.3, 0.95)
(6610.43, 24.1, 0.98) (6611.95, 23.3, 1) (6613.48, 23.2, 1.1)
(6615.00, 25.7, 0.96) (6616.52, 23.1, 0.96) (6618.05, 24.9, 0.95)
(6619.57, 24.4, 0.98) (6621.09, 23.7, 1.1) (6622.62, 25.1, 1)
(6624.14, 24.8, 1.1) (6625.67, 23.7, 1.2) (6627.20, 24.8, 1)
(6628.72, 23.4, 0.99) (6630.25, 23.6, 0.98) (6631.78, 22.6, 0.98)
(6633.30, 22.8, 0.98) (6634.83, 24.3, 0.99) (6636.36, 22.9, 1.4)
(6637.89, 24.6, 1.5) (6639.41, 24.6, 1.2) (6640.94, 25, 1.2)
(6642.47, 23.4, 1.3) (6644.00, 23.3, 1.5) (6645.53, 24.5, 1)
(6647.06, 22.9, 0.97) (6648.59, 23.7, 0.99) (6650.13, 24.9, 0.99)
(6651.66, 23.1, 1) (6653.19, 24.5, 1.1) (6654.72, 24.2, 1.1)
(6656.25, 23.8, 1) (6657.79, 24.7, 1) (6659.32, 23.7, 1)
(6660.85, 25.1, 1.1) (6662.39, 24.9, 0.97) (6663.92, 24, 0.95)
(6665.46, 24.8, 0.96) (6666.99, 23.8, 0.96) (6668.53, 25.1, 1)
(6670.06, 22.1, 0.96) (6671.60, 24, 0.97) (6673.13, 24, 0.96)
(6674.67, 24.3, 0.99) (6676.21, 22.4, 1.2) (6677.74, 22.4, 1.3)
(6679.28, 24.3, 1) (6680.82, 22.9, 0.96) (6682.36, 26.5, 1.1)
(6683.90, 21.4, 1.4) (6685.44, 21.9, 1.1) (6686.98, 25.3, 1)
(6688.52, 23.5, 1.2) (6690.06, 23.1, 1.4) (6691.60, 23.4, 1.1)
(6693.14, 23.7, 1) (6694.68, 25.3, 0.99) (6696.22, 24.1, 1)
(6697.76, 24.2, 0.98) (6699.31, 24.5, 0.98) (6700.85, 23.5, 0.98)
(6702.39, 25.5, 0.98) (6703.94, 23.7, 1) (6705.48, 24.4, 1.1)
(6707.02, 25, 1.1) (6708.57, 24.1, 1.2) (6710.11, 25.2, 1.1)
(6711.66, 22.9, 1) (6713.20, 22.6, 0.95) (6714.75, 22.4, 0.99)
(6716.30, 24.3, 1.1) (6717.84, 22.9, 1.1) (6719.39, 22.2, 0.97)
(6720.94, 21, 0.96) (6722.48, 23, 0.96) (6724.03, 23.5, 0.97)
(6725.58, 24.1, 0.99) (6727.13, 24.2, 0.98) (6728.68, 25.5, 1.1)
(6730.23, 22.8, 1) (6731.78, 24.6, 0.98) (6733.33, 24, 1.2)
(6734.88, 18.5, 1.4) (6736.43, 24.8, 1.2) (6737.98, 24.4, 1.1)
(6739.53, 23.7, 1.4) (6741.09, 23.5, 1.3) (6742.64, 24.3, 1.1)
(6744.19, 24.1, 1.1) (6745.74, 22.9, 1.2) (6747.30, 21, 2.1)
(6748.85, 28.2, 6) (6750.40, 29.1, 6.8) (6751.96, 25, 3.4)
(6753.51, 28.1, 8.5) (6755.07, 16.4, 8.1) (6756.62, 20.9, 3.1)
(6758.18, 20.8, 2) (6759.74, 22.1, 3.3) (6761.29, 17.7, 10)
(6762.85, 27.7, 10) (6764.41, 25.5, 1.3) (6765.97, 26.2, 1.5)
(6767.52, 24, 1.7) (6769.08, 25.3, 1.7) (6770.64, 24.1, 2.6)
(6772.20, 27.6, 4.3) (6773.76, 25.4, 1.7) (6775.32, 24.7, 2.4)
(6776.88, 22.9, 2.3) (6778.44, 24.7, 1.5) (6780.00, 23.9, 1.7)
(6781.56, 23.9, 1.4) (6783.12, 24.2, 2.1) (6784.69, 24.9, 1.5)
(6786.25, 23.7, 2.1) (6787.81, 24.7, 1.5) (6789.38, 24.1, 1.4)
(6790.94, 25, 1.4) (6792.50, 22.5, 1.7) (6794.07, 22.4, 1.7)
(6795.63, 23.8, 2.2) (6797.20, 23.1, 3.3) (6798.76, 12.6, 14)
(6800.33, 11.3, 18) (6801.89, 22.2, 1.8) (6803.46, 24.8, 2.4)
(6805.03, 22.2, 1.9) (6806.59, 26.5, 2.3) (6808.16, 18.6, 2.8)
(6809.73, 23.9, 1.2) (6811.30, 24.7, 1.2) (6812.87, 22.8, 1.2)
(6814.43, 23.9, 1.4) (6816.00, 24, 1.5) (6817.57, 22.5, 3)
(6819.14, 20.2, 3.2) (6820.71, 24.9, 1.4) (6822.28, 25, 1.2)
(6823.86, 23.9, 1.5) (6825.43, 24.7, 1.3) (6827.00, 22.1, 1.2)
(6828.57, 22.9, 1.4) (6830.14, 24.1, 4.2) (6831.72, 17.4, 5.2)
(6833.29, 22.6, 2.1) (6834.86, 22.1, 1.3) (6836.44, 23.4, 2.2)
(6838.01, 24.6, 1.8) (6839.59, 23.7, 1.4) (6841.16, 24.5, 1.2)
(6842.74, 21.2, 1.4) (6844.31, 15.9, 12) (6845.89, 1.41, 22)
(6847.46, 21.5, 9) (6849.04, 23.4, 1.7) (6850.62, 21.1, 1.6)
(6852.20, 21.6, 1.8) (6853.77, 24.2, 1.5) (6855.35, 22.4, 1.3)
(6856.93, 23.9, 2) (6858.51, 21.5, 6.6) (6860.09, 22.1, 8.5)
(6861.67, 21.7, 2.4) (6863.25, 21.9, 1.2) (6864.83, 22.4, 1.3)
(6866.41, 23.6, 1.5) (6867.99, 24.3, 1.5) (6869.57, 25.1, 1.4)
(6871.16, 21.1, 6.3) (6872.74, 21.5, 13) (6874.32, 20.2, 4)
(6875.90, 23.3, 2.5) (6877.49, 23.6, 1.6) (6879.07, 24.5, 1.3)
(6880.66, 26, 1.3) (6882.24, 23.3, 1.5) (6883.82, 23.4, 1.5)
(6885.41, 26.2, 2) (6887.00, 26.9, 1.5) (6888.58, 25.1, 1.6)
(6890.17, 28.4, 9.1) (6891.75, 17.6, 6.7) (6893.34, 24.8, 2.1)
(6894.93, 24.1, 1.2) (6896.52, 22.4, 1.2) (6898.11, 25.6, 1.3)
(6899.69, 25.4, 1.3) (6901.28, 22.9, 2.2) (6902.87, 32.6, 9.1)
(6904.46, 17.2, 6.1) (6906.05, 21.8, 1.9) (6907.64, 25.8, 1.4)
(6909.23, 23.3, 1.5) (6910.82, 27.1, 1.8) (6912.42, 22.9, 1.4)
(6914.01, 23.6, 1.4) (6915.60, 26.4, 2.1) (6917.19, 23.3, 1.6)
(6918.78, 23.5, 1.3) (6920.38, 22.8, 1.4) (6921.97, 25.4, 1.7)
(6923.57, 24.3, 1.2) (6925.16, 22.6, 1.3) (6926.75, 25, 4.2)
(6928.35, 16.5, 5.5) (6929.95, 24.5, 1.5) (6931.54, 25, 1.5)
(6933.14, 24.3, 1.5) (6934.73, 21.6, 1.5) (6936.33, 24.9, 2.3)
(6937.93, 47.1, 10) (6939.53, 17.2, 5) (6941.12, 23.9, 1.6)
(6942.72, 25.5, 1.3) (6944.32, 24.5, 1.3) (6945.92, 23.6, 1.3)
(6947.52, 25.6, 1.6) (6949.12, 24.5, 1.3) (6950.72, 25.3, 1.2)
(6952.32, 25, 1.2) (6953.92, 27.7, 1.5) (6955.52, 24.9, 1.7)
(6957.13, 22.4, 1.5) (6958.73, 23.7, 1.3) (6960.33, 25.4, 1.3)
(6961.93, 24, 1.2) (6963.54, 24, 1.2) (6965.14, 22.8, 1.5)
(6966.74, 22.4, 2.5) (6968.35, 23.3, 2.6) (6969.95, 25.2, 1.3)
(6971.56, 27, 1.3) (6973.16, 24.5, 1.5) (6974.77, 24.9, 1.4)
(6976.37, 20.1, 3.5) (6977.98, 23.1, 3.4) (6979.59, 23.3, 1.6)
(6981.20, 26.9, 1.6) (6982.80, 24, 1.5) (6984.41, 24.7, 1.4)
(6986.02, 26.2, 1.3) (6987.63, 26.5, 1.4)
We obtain 0.09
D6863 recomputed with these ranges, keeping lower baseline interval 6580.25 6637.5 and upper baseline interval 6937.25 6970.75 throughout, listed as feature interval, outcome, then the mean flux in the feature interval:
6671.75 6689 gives 0.04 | 23.6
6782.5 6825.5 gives 0.09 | 22.7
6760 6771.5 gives 0.01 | 24.3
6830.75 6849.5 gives 0.23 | 20.1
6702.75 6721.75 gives 0.05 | 23.4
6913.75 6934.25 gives 0.06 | 23.6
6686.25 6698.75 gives 0.01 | 24.1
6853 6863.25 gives 0.10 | 22.6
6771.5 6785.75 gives 0.00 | 24.7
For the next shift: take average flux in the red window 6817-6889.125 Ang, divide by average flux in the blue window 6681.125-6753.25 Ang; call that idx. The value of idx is 0.94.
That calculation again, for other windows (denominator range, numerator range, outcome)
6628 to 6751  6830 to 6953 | 0.98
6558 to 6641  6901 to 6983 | 1.02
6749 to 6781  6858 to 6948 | 0.99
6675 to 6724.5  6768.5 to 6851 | 0.95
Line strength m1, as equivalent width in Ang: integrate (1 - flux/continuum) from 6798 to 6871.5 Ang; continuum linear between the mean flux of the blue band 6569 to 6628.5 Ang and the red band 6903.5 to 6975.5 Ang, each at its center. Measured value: 7.6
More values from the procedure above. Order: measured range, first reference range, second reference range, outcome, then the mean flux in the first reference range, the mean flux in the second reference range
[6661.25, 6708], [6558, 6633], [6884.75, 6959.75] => 0.3 Ang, 23.9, 24.6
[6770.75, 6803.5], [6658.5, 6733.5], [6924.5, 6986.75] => 1.5 Ang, 23.8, 24.5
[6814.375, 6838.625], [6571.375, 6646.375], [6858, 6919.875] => 0.9 Ang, 24.3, 23.8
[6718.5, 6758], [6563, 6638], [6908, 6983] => 1.1 Ang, 24.1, 24.5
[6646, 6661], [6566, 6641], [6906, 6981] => 0.1 Ang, 24.2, 24.4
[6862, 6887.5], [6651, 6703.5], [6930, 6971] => 1.2 Ang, 23.9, 25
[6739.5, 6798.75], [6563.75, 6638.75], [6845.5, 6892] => -1.6 Ang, 24.1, 22.7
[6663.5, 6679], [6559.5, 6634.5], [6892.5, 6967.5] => 0.2 Ang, 24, 24.4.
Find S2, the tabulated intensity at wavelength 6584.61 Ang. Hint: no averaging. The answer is 25.7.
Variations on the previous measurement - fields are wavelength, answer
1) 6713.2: 22.6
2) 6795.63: 23.8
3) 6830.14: 24.1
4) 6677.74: 22.4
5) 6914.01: 23.6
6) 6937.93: 47.1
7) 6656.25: 23.8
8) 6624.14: 24.8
